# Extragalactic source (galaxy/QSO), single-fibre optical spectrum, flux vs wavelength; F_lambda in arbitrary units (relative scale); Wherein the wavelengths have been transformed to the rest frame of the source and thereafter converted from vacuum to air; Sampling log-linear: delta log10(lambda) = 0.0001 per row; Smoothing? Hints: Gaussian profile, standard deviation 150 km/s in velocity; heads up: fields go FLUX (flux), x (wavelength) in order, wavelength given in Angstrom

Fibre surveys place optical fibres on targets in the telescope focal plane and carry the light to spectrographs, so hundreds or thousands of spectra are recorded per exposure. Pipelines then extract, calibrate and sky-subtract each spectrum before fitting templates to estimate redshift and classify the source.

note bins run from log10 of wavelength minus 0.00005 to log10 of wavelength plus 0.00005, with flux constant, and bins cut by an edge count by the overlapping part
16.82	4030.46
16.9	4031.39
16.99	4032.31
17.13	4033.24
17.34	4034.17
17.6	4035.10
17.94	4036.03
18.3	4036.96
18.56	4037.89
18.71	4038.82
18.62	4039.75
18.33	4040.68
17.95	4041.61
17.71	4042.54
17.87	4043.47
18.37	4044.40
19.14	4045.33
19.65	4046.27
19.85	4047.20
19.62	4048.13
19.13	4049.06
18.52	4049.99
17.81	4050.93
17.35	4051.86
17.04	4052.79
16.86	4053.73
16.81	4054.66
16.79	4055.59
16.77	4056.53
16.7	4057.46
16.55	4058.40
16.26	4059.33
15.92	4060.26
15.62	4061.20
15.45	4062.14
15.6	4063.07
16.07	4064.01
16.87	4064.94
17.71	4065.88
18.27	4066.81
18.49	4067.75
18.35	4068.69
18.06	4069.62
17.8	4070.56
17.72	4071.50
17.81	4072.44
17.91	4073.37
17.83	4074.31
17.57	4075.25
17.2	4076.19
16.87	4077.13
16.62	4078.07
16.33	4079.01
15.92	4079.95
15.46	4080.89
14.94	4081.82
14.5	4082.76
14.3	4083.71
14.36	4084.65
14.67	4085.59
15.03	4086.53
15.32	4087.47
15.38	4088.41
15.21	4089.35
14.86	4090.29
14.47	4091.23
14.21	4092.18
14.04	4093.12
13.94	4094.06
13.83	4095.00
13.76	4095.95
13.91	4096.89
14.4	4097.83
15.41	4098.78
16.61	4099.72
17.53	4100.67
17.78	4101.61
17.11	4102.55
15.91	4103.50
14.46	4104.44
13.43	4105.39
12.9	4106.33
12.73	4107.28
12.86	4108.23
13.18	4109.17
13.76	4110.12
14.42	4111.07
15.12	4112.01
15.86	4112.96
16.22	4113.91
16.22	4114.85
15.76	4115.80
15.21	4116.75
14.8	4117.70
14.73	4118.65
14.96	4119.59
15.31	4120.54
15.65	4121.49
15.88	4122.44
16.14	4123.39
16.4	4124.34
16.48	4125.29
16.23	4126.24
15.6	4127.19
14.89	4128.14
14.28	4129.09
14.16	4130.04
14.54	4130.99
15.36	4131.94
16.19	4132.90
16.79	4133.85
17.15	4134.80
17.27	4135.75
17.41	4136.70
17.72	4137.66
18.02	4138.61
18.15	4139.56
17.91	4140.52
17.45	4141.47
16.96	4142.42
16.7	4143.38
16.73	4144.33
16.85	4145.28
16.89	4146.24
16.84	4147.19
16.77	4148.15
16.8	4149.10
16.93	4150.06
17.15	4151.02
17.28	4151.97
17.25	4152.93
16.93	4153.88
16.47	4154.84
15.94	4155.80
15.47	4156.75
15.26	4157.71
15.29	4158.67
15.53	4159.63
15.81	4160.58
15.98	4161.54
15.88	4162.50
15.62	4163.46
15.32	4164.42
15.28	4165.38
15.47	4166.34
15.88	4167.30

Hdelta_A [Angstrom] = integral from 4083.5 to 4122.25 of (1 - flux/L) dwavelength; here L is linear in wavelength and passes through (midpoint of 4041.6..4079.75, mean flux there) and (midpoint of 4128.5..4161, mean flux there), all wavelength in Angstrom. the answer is 4.8 Angstrom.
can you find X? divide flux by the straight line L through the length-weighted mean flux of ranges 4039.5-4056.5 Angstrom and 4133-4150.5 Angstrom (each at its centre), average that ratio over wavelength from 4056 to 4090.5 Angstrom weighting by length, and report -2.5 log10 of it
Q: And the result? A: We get 0.094 mag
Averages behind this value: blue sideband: 18.1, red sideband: 17.2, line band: 16.4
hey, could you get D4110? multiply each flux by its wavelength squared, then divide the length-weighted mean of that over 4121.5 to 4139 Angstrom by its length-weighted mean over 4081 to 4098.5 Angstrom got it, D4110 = 1.13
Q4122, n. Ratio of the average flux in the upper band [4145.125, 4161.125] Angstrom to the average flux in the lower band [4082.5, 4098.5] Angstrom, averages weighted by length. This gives 1.1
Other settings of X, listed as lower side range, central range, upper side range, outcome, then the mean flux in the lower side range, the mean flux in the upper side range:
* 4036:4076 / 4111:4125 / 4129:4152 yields 0.10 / 17.7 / 16.8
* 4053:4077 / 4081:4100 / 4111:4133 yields 0.12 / 17.1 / 15.4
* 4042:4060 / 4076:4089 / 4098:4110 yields 0.04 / 17.8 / 14.9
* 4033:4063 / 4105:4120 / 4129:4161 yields 0.17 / 17.7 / 16.6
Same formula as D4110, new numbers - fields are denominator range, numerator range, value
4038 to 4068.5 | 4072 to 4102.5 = 0.90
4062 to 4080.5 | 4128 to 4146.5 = 0.99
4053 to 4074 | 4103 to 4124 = 0.89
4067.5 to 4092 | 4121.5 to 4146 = 1.04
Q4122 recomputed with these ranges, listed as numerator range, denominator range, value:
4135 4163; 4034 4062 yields 0.94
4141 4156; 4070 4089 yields 1.04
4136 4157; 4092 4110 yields 1.17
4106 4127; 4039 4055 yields 0.82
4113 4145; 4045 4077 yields 0.92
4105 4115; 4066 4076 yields 0.79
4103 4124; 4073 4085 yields 0.92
